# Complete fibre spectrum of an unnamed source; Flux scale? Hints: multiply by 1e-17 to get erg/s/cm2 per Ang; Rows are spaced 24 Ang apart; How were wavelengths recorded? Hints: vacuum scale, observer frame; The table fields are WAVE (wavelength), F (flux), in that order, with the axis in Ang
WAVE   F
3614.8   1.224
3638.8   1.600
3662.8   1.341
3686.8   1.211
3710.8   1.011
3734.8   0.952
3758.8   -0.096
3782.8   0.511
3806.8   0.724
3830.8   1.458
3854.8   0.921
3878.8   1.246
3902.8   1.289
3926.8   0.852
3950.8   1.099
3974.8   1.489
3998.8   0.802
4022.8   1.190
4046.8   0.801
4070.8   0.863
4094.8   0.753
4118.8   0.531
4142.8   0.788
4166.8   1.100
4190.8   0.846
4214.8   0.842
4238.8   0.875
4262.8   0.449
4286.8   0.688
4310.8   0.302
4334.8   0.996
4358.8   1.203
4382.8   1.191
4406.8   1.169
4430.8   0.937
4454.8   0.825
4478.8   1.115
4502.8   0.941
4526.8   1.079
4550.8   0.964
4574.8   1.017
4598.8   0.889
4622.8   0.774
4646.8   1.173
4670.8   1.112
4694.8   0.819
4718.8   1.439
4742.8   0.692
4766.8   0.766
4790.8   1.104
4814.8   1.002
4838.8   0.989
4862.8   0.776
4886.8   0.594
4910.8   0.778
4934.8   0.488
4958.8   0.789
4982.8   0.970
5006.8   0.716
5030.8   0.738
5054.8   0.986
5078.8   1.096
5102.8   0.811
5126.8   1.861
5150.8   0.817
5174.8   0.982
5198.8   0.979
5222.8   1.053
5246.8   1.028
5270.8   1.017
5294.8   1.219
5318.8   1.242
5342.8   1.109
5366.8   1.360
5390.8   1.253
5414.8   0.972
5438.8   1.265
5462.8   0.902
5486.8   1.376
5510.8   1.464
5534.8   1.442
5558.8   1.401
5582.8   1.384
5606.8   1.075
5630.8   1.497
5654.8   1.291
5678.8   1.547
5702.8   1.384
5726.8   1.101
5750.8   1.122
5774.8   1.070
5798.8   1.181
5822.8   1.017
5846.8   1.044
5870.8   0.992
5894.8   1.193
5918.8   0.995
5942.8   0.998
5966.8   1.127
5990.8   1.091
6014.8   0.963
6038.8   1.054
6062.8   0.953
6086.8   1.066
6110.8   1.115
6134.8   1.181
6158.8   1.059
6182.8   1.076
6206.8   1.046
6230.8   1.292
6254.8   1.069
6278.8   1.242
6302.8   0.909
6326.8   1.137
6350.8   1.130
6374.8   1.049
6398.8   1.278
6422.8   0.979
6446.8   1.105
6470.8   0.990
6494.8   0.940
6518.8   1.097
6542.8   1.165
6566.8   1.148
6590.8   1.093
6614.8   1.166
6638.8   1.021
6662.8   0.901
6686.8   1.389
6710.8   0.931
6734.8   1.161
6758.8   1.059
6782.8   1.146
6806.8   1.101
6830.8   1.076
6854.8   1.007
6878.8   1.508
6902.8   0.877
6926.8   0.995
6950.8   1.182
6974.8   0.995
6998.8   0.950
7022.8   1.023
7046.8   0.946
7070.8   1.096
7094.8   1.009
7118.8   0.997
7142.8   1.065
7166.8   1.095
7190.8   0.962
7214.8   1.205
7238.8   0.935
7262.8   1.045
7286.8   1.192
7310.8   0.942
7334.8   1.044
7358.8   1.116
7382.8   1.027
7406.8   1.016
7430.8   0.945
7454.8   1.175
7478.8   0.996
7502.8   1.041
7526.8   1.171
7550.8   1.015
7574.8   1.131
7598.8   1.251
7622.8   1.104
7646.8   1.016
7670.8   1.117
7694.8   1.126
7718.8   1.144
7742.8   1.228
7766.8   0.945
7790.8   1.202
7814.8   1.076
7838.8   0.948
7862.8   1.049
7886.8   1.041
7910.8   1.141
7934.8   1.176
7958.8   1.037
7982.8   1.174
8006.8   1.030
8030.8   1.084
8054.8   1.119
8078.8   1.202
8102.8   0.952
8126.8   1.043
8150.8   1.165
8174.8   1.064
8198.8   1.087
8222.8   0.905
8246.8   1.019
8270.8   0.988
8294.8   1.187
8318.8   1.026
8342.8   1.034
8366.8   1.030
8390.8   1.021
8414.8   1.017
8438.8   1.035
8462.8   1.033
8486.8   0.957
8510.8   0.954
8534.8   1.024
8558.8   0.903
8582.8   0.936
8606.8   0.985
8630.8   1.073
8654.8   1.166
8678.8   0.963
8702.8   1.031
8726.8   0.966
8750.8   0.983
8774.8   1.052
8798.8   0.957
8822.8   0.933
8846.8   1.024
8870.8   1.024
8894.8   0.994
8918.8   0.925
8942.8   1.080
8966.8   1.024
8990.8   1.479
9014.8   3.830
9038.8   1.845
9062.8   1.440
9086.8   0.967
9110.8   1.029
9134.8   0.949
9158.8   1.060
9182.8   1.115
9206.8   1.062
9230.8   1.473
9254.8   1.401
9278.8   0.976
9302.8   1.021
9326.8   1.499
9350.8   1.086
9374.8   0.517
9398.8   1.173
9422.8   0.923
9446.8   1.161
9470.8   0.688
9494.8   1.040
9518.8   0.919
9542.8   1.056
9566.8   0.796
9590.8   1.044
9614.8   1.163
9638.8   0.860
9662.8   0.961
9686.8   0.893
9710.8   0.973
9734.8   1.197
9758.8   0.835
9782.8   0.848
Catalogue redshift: 0.37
